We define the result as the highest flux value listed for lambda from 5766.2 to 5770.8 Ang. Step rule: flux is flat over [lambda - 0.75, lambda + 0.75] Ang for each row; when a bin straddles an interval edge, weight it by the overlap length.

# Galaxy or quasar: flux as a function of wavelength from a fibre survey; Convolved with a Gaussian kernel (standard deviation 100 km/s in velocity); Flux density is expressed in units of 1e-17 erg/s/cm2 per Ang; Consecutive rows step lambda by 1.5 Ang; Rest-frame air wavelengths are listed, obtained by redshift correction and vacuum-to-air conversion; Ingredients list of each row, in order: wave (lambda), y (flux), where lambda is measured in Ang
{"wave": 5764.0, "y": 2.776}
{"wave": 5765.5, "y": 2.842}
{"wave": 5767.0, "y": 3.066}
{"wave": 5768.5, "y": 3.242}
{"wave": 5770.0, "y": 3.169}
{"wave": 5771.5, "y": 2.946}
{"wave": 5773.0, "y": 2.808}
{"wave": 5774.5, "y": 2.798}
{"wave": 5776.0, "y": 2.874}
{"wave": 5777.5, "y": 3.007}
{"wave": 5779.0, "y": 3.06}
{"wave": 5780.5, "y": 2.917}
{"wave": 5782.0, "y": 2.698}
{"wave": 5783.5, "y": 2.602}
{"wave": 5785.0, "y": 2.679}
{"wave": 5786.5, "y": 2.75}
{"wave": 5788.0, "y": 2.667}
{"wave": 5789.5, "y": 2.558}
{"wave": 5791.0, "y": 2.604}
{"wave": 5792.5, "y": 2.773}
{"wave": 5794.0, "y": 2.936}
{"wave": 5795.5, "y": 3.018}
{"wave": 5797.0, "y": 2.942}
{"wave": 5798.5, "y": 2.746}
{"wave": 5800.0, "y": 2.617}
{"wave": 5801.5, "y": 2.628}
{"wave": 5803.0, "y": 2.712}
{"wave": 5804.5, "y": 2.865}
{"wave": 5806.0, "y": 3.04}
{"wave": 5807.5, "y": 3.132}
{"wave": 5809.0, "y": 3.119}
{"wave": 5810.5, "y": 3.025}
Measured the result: 3.242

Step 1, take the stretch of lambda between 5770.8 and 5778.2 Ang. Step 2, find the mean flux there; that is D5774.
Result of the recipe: 2.89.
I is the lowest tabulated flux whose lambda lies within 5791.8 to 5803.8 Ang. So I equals 2.617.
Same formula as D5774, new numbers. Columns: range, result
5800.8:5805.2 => 2.73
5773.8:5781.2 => 2.93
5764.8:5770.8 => 3.08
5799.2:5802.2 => 2.62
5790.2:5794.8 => 2.77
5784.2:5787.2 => 2.71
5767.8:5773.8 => 3.04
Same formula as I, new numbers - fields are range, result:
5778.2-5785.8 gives 2.602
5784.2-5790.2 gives 2.558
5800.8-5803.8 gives 2.628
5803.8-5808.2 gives 2.865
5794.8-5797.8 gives 2.942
